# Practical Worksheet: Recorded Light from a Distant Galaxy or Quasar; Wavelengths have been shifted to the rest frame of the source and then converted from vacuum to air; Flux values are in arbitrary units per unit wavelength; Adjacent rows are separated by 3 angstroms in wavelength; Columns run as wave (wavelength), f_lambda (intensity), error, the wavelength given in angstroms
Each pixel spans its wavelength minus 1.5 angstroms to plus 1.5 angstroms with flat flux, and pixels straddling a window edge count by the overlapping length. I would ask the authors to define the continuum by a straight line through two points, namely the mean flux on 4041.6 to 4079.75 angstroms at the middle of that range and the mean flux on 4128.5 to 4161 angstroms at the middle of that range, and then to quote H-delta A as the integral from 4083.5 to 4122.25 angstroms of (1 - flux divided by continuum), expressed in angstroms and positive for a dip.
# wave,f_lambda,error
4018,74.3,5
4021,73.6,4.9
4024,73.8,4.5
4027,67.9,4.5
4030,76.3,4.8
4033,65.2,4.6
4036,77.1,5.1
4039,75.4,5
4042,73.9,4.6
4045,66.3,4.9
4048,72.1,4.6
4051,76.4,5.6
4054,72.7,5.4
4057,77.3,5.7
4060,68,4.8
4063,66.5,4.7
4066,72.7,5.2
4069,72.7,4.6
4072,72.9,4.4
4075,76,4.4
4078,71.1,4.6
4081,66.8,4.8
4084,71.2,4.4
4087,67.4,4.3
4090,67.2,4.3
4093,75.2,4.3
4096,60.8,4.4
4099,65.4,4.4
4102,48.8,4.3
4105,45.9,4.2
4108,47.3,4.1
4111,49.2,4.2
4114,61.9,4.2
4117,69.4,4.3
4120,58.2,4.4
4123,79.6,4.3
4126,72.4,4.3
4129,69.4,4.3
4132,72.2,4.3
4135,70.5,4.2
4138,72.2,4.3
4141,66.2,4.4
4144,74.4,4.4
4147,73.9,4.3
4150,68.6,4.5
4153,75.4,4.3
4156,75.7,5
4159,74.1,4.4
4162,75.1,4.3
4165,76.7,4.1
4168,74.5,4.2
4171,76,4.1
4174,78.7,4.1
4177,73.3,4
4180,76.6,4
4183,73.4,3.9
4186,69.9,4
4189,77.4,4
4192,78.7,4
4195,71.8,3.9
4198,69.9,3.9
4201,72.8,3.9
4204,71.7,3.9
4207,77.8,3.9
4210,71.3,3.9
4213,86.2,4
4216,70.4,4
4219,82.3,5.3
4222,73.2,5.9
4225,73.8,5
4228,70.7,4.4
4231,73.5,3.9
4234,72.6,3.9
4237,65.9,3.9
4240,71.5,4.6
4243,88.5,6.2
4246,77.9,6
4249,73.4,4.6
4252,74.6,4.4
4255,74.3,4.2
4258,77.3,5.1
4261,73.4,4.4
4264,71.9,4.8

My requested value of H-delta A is 6.15 angstroms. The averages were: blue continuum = 72.1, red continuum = 72.2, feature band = 60.7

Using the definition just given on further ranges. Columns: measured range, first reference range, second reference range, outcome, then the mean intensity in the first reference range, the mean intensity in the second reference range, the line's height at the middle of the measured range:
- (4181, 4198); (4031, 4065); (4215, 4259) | 0.0 angstroms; 72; 74.7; 74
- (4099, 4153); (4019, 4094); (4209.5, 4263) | 6.0 angstroms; 71.8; 75.1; 73.1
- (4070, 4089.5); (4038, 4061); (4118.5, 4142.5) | 0.3 angstroms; 72.8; 70.1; 71.8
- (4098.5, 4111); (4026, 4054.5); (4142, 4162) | 3.9 angstroms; 72.4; 73.6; 73.1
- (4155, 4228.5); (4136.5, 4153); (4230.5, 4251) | -1.9 angstroms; 71.5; 74.8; 73.1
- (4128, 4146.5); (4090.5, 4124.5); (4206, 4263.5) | -2.1 angstroms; 60.4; 75.1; 63.8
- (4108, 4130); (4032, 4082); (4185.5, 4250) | 2.6 angstroms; 72.1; 74.7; 73.1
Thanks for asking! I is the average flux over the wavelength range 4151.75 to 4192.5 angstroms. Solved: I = 75.3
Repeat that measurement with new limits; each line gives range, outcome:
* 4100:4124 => 57.2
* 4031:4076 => 72.3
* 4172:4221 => 75.1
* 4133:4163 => 72.6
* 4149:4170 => 74.5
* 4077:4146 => 65.4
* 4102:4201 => 70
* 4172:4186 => 74.9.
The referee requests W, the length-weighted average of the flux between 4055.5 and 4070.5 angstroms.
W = 71.4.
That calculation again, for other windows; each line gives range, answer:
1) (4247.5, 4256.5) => 74.1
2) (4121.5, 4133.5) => 73.4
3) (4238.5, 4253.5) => 77.2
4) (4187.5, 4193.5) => 78.1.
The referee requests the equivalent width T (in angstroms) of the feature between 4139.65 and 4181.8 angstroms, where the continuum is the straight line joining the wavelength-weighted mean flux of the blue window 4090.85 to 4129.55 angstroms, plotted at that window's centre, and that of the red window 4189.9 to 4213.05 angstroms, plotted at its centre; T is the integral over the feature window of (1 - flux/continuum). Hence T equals -3.4 angstroms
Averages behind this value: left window 61.7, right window 74.4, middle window 74.3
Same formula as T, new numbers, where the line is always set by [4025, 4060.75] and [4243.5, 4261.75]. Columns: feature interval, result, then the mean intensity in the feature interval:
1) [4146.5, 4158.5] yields 0.1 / 73.4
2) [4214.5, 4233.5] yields 0.4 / 73.9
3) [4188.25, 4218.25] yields 0.1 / 74.9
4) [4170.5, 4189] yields 0.0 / 74.8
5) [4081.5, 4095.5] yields 0.7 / 69.3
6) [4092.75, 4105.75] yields 2.6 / 58.5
